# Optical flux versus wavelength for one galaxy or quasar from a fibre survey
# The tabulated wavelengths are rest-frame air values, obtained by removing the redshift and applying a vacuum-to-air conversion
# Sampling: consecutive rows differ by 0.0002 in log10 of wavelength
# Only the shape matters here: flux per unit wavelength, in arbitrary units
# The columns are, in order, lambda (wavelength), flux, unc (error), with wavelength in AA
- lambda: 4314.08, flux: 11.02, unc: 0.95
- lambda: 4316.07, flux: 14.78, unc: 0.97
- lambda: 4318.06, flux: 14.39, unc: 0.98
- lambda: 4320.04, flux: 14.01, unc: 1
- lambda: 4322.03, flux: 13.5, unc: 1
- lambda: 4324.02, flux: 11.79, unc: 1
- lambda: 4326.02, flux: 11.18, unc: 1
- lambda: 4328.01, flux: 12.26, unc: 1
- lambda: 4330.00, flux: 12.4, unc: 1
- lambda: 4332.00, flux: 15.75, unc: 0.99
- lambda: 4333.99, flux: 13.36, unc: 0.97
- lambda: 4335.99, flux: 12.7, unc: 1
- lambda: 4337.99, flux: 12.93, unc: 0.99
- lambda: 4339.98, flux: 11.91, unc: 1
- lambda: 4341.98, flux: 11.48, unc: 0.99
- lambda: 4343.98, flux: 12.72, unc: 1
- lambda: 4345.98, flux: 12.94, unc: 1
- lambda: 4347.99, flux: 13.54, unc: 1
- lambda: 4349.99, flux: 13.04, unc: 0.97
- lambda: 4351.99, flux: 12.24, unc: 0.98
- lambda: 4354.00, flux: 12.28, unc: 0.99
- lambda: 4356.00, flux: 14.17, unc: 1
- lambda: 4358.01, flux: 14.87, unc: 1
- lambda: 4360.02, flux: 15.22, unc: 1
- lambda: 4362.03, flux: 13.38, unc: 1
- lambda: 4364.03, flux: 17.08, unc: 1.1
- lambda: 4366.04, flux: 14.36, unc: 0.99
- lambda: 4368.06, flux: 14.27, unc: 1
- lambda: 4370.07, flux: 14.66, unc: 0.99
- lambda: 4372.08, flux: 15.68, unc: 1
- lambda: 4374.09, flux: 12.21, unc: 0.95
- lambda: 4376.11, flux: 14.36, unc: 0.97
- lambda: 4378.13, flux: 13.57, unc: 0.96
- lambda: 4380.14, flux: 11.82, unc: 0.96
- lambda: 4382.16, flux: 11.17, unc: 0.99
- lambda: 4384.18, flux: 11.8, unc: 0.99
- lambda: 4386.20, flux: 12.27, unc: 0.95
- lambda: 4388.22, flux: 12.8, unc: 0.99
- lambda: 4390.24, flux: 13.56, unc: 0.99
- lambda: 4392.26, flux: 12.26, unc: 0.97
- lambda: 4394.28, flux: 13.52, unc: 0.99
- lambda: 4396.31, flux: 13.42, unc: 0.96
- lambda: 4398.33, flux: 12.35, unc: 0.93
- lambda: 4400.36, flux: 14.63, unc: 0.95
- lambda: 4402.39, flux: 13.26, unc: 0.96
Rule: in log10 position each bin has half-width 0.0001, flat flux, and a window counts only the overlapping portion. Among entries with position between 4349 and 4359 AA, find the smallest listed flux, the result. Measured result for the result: 12.24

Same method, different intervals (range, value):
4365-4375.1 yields 12.21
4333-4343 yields 11.48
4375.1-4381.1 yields 11.82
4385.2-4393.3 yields 12.26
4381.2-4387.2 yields 11.17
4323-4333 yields 11.18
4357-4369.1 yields 13.38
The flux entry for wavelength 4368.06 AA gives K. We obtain 14.27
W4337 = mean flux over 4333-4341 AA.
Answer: 12.7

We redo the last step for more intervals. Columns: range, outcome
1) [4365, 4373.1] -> 14.7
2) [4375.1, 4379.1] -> 13.9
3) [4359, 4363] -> 14.3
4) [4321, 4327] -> 12.2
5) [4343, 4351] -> 13.1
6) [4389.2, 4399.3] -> 13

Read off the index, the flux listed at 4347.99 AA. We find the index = 13.54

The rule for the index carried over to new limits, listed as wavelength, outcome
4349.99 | 13.04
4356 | 14.17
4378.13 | 13.57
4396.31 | 13.42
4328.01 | 12.26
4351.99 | 12.24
